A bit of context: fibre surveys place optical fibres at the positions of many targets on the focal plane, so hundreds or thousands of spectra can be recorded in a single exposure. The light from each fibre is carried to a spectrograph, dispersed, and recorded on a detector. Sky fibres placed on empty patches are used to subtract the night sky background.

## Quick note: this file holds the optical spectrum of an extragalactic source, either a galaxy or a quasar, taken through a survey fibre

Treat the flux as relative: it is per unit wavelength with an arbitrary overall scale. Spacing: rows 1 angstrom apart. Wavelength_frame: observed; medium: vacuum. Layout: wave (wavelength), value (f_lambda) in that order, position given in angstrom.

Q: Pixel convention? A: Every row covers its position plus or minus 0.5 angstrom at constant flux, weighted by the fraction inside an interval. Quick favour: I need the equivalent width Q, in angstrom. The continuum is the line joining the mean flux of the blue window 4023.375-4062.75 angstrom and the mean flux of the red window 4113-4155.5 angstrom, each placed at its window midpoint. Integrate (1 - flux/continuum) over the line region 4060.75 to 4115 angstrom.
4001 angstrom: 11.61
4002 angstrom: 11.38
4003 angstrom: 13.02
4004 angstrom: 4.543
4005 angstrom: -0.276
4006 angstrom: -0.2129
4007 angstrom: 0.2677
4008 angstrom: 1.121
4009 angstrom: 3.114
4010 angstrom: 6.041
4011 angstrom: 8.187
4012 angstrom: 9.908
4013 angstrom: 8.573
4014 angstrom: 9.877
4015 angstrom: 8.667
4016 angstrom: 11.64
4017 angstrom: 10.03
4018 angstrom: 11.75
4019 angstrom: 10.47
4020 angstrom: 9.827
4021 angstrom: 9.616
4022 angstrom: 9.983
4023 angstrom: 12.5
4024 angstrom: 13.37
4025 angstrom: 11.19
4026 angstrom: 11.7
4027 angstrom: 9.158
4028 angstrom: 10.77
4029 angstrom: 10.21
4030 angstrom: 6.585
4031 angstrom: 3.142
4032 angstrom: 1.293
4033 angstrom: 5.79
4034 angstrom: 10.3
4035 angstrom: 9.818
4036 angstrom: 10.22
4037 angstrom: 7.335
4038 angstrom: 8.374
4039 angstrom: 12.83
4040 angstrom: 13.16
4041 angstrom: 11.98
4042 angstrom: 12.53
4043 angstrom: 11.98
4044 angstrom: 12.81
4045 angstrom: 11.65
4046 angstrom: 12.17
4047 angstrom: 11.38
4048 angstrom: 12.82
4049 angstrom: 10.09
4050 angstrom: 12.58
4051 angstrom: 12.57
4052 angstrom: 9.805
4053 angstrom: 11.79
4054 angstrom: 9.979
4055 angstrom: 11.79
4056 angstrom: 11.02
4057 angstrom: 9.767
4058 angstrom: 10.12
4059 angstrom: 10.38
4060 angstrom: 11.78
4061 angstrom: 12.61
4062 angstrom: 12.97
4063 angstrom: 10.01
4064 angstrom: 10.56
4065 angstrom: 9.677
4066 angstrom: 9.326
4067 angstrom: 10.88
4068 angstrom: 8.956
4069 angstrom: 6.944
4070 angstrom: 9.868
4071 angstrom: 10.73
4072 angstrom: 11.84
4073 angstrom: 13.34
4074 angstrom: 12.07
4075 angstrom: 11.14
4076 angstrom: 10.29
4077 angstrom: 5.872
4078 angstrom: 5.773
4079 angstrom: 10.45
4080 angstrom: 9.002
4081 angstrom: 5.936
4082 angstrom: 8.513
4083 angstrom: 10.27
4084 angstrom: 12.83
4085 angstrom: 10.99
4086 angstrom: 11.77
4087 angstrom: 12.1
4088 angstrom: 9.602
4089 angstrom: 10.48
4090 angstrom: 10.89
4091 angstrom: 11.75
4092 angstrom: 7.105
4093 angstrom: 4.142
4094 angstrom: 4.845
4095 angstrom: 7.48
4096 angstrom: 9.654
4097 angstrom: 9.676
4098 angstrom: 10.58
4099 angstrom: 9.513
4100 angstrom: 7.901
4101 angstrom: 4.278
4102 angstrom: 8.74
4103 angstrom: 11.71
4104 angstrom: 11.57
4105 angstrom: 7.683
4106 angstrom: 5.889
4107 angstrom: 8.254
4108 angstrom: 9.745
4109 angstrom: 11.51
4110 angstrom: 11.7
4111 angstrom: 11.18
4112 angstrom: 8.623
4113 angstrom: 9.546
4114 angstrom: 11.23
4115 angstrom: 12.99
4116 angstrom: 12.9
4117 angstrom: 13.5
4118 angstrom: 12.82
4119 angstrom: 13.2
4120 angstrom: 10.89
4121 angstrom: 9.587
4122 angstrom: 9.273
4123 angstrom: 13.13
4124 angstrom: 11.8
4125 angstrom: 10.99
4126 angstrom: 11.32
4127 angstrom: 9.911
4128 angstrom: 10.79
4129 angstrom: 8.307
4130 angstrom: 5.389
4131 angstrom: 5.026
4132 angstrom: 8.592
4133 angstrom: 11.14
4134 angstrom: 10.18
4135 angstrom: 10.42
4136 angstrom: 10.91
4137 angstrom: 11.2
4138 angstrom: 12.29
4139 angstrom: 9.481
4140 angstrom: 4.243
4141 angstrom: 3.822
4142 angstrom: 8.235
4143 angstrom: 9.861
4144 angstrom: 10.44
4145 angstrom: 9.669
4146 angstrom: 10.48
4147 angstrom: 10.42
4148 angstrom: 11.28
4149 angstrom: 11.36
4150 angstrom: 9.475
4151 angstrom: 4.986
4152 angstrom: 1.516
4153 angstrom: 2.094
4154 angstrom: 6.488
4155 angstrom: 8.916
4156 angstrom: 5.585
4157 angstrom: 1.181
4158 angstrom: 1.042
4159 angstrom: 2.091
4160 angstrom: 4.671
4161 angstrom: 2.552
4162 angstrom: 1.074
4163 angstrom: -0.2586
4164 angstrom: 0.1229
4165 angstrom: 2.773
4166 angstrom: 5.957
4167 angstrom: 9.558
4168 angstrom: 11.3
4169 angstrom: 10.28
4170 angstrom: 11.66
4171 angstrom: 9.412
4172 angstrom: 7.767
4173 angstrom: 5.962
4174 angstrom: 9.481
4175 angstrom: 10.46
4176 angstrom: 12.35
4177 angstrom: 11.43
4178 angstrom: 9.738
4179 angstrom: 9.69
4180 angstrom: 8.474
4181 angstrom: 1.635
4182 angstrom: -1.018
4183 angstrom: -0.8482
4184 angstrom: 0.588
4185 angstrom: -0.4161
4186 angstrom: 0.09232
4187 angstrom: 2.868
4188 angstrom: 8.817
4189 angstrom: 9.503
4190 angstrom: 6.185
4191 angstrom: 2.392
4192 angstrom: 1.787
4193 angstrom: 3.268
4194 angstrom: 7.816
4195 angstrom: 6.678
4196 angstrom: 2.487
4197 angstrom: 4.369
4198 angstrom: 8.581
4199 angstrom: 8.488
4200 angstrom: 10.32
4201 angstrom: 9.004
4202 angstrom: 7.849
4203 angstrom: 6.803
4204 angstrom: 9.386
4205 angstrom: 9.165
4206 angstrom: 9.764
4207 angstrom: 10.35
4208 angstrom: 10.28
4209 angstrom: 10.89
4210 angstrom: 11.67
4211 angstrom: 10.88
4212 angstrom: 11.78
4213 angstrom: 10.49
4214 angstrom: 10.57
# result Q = 2.1 angstrom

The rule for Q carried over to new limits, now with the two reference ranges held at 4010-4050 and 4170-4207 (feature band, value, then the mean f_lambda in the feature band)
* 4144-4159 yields 1.4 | 6.72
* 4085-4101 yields -0.7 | 9.07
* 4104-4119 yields -4.4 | 10.7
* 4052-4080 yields -3.2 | 10.3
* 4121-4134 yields -2.9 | 9.66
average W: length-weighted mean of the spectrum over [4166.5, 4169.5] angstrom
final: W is 10.4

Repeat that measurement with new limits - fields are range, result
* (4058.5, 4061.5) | 11.6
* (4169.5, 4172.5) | 9.61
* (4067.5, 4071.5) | 9.12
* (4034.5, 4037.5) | 9.12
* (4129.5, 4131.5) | 5.21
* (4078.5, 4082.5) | 8.48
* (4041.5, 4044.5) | 12.4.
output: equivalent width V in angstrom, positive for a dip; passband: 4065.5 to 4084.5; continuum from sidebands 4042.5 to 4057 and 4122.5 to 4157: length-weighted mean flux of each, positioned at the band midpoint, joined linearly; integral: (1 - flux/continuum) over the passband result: 1.9 angstrom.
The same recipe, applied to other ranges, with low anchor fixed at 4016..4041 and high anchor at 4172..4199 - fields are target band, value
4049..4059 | -2.20 angstrom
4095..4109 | -2.11 angstrom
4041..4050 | -2.70 angstrom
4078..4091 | -3.08 angstrom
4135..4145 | -3.39 angstrom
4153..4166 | 6.60 angstrom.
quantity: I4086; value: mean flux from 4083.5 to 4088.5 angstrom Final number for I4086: 11.5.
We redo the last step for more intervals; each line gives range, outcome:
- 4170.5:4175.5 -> 8.62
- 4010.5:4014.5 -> 9.14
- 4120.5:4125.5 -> 11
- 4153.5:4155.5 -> 7.7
